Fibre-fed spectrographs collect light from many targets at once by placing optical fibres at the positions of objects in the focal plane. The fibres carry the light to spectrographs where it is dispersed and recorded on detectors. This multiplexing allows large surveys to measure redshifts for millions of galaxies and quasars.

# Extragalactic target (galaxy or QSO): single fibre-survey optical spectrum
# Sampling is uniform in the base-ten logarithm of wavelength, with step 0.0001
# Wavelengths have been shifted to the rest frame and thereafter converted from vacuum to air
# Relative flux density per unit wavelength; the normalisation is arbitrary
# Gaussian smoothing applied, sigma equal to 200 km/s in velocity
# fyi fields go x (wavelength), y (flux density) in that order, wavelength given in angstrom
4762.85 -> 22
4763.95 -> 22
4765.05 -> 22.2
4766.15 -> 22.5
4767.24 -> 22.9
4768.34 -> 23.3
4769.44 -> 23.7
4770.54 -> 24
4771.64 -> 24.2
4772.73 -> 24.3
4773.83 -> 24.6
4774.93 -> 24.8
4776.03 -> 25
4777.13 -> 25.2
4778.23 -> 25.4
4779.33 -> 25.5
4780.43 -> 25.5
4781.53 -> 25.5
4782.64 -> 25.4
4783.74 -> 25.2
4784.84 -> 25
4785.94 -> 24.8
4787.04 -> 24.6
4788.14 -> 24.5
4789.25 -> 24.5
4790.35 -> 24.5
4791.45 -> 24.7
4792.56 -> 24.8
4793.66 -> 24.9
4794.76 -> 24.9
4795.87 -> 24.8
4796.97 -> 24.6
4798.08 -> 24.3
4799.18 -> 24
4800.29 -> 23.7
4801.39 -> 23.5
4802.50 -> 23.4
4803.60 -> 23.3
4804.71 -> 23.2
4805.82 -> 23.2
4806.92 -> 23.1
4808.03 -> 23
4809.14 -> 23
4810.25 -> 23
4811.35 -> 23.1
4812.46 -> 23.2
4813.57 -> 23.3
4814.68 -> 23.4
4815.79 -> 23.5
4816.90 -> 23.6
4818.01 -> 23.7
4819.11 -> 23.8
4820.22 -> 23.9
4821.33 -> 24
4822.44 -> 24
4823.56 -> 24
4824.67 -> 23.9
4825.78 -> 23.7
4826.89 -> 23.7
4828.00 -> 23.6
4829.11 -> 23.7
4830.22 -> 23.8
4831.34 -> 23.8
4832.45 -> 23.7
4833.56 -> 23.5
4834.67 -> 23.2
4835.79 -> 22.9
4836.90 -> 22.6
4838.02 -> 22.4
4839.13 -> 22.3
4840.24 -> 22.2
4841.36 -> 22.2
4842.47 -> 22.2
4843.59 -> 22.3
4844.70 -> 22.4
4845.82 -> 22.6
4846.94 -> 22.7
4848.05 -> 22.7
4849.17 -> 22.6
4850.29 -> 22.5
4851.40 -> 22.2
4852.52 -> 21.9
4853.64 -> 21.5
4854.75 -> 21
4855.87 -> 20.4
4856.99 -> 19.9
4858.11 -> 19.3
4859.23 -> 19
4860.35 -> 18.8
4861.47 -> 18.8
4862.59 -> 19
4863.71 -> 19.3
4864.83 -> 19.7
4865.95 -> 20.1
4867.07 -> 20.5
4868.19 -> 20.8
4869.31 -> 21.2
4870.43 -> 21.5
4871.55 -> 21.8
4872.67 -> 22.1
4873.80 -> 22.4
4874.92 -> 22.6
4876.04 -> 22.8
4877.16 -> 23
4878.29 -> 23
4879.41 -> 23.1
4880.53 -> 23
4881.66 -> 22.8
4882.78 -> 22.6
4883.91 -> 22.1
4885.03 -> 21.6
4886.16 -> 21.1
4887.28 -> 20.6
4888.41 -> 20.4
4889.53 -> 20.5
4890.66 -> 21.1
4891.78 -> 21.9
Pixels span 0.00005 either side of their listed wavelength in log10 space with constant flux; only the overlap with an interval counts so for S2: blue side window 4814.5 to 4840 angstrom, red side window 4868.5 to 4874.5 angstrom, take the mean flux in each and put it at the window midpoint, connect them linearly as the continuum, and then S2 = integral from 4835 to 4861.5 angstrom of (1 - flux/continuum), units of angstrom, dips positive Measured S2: 1.2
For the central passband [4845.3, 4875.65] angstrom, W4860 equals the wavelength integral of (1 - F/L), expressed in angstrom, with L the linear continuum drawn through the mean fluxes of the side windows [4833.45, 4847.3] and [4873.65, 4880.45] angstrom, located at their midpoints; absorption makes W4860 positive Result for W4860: 2.30 angstrom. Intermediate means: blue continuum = 22.5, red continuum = 22.9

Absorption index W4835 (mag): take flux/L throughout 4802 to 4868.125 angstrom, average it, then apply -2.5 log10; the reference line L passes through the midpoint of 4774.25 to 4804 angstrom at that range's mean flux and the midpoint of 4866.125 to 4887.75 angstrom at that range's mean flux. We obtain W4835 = 0.04 mag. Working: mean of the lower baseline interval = 24.7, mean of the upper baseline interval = 22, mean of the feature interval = 22.4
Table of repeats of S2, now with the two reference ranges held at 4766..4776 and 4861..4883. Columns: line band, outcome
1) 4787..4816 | -0.79 angstrom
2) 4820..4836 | -0.81 angstrom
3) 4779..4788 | -0.57 angstrom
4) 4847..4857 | 0.10 angstrom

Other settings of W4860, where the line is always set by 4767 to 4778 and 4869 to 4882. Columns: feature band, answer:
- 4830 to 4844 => 0.18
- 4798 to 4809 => 0.14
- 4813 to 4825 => -0.14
